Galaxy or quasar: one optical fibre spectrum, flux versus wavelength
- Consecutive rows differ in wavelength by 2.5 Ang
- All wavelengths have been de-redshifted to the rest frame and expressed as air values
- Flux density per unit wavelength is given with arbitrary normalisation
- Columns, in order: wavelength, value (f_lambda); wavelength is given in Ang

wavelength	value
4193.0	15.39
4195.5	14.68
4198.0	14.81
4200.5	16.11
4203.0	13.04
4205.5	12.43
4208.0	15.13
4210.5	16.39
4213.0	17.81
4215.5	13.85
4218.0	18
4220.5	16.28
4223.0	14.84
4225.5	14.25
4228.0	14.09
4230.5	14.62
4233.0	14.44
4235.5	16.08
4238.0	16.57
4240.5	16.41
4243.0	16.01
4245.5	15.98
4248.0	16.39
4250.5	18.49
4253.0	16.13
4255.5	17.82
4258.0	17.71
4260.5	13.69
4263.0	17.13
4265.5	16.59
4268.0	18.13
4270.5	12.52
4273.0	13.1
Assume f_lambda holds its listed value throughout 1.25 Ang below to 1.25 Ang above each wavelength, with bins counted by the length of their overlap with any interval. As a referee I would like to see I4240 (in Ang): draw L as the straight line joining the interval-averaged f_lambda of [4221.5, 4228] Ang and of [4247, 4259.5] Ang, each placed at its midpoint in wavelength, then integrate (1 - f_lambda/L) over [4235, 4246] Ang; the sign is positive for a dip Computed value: -0.1 Ang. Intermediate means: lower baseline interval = 14.5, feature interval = 16.2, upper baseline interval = 17.3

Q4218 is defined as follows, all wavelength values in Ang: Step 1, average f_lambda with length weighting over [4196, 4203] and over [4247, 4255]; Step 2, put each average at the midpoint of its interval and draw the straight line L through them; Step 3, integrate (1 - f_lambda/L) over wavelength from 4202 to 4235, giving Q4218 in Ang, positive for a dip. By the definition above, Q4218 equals 1.4 Ang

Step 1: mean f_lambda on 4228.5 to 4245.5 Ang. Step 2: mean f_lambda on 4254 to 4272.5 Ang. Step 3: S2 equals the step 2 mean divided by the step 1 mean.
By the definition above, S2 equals 1.03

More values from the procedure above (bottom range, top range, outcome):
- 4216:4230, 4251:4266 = 1.08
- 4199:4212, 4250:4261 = 1.15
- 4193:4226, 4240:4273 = 1.07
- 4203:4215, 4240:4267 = 1.10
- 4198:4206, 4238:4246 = 1.15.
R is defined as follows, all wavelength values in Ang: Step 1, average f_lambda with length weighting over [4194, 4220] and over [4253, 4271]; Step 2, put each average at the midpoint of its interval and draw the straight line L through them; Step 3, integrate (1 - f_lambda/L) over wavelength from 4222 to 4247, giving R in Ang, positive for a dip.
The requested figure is 0.8 Ang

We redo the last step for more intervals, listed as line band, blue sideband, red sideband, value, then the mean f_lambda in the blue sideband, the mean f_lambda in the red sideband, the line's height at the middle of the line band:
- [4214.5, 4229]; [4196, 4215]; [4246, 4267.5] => 0.29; 15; 16.8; 15.6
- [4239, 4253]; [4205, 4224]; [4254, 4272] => -0.51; 15.7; 16.2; 16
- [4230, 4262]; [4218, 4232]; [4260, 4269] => -0.70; 15.1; 16.6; 15.9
